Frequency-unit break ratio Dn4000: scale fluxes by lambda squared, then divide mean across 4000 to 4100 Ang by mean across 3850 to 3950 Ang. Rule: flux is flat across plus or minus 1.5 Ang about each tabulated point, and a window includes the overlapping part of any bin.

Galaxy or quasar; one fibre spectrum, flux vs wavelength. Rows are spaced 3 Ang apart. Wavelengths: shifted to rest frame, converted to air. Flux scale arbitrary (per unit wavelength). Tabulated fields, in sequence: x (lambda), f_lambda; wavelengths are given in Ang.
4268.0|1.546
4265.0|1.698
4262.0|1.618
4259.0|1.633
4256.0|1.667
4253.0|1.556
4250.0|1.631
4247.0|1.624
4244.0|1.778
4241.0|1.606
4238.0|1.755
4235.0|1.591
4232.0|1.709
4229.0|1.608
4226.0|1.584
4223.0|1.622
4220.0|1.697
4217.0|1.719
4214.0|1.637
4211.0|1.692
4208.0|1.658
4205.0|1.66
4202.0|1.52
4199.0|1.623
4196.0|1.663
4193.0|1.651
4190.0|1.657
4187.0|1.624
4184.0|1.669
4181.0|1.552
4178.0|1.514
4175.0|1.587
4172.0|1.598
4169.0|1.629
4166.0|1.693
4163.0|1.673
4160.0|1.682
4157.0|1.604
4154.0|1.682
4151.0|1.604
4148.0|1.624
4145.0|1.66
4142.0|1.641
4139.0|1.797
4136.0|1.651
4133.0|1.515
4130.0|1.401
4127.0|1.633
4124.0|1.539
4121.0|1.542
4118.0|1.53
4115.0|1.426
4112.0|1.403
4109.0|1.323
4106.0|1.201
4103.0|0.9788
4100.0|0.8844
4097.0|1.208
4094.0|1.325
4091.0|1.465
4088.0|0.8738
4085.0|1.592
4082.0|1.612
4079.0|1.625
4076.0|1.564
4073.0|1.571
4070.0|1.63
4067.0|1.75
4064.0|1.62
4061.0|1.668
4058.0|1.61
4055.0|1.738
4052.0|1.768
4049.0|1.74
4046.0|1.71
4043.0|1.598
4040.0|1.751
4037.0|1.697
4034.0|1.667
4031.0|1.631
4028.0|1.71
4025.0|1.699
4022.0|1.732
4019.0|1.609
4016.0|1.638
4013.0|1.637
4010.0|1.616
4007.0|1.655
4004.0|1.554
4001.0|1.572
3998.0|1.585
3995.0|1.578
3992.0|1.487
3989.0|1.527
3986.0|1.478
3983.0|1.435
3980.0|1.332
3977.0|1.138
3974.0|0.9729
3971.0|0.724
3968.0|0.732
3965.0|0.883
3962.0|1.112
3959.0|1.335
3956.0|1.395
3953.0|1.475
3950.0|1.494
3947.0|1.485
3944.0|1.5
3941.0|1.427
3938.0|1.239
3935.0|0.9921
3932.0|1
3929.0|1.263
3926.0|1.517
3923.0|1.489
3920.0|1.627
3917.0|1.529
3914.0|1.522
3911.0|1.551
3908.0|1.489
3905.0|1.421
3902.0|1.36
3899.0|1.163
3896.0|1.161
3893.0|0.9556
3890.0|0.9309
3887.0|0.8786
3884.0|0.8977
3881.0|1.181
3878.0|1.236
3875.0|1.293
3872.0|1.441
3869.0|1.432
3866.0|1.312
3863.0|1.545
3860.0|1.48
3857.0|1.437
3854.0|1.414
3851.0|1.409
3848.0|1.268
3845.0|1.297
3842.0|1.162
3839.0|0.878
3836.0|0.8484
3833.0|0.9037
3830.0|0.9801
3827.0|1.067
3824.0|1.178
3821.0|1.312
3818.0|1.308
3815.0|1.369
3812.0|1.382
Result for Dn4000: 1.30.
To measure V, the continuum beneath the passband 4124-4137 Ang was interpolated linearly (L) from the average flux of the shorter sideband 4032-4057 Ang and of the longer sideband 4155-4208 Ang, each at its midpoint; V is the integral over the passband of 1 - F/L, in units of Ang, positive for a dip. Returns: 0.86 Ang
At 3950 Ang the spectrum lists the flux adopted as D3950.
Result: 1.494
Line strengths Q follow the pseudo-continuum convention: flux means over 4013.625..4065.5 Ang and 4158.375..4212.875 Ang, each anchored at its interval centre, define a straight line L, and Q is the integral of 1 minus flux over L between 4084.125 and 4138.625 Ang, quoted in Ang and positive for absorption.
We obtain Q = 9.5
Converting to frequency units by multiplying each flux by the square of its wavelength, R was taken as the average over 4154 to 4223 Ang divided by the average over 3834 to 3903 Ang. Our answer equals 1.58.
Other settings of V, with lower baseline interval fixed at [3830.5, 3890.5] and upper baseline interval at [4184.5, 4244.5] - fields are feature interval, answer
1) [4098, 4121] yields 3.8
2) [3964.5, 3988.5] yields 4.3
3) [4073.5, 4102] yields 2.7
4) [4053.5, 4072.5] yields -2.6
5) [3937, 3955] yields -1.7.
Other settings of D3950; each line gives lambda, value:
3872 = 1.441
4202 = 1.52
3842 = 1.162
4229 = 1.608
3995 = 1.578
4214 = 1.637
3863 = 1.545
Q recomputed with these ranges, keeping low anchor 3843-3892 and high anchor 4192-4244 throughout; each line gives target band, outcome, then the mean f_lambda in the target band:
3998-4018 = -2.60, 1.61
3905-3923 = -2.79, 1.53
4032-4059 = -4.29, 1.7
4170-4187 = 0.20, 1.59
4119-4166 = -1.45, 1.62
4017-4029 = -2.03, 1.68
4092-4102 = 2.45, 1.15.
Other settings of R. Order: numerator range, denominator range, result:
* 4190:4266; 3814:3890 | 1.63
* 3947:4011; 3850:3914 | 1.09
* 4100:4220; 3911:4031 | 1.22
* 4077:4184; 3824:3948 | 1.34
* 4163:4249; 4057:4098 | 1.16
